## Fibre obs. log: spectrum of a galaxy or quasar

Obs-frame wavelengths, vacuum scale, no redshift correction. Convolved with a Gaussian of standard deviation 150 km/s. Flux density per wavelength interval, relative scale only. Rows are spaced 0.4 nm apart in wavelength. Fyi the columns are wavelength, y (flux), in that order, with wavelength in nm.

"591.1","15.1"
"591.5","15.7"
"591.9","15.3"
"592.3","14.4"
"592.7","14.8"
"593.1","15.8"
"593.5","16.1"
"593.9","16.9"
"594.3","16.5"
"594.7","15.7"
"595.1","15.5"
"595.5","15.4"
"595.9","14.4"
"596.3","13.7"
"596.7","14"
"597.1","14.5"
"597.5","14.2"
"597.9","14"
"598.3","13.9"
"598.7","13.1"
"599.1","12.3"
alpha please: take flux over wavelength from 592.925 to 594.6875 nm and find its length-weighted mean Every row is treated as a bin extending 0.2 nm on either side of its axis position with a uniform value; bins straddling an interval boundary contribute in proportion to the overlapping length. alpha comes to 16.3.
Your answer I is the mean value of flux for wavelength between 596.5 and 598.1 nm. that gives 14.2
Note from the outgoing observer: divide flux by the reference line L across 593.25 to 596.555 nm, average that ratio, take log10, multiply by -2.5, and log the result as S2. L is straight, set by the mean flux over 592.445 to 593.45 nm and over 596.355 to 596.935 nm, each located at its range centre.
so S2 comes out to -0.06 mag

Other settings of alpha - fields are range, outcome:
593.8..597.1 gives 15.2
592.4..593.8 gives 15.6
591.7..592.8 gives 14.8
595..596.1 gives 15.1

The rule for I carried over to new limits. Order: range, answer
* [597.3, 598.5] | 14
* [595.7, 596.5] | 14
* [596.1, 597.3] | 14.1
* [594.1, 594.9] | 16.1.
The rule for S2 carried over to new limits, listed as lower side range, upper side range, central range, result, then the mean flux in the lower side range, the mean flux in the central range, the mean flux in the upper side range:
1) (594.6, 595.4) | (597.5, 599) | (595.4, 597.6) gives 0.026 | 15.6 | 14.3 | 13.6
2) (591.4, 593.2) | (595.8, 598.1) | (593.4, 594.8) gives -0.113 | 15.1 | 16.4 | 14.1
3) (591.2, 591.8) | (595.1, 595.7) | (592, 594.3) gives -0.012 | 15.5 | 15.7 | 15.4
